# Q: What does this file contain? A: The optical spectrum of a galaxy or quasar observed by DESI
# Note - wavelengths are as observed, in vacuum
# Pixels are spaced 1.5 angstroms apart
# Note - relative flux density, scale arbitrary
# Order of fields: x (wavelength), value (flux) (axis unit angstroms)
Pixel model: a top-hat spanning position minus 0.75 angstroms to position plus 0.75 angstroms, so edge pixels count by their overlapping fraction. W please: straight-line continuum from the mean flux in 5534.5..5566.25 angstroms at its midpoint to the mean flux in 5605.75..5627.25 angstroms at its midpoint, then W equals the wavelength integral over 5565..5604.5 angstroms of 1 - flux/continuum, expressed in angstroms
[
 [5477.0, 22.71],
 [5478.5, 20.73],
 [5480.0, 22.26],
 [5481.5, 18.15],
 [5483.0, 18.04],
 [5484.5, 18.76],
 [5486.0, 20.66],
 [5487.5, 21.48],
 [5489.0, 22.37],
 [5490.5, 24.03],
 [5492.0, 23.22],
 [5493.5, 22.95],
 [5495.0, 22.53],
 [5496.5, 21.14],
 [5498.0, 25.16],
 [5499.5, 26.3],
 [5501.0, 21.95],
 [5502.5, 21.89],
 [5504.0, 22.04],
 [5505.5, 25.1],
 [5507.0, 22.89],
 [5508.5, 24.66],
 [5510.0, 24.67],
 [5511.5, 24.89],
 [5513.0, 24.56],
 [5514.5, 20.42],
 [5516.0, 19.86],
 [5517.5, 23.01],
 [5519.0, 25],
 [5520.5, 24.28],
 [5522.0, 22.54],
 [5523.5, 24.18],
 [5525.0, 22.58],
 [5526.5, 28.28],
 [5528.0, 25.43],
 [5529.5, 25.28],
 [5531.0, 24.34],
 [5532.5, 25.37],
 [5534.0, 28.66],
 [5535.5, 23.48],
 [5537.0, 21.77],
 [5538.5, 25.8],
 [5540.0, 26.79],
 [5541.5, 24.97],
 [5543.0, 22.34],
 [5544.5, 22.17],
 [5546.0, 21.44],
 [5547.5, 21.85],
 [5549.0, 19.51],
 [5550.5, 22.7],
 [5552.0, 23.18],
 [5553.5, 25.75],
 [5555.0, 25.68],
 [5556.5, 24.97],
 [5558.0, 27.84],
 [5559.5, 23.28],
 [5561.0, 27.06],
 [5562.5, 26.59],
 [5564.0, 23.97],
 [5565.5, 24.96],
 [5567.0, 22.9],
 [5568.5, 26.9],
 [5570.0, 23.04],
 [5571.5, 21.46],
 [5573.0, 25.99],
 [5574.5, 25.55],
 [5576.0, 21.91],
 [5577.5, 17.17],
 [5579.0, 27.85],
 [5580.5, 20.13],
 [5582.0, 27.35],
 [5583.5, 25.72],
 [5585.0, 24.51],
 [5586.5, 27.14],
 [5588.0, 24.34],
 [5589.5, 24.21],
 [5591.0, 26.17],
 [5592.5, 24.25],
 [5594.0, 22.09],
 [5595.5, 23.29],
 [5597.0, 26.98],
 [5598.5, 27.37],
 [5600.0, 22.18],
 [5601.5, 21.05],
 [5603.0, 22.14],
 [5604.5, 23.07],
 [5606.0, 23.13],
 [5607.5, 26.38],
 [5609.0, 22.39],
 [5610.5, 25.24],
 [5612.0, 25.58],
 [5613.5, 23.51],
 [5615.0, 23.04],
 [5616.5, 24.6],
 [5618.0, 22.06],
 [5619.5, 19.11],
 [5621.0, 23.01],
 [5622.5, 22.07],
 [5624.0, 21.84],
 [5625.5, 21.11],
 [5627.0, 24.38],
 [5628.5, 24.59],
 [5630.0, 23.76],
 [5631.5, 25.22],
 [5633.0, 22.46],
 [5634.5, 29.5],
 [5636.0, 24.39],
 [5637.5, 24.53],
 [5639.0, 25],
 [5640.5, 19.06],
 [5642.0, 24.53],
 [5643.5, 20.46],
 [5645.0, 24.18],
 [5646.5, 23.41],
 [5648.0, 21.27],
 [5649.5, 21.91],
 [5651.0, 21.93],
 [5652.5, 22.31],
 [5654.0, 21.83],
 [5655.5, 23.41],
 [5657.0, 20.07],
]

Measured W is -0.77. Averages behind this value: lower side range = 24.1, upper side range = 23.1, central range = 24.1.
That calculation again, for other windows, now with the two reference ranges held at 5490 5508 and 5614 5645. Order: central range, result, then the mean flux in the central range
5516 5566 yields -2.3 angstroms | 24.3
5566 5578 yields 0.0 angstroms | 23.3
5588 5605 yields -0.5 angstroms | 23.9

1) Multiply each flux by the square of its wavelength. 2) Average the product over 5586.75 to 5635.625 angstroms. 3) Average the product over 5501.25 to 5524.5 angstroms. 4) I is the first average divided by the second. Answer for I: 1.06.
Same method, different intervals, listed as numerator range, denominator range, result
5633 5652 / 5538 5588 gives 0.99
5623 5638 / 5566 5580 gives 1.04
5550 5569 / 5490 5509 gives 1.10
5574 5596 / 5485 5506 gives 1.09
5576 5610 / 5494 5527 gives 1.05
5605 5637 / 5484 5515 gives 1.08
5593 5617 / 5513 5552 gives 1.03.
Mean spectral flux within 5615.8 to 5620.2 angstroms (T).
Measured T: 21.9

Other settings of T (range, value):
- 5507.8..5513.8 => 24.7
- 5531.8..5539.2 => 25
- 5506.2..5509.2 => 23.8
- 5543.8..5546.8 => 21.8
